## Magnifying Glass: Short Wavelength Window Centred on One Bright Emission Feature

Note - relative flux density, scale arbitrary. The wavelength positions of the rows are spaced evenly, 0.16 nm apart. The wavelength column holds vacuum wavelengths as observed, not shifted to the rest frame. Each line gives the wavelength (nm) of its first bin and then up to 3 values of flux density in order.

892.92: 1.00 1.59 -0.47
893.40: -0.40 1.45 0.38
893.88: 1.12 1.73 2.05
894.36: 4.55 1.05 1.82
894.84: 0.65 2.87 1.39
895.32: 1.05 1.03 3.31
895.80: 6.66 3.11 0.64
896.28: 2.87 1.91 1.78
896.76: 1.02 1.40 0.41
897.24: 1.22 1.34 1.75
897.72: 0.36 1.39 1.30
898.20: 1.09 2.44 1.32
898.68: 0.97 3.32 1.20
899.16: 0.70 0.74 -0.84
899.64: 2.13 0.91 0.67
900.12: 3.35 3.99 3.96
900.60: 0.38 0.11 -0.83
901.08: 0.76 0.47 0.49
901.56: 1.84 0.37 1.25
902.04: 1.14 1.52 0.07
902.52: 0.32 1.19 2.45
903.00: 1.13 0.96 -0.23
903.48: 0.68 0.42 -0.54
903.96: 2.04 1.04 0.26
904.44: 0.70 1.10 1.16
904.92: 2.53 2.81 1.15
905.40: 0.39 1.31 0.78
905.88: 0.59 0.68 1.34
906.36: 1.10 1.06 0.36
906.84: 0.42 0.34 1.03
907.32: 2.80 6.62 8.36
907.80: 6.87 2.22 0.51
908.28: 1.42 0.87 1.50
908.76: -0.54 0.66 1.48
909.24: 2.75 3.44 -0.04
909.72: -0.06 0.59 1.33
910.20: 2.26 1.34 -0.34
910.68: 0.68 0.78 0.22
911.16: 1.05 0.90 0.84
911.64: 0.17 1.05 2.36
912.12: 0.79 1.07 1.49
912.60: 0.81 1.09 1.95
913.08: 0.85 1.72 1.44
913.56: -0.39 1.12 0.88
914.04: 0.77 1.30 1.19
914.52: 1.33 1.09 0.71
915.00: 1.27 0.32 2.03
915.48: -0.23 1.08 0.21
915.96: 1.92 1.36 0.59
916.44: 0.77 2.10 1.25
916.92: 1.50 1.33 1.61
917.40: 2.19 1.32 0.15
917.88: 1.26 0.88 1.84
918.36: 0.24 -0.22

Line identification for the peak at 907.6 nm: H-beta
